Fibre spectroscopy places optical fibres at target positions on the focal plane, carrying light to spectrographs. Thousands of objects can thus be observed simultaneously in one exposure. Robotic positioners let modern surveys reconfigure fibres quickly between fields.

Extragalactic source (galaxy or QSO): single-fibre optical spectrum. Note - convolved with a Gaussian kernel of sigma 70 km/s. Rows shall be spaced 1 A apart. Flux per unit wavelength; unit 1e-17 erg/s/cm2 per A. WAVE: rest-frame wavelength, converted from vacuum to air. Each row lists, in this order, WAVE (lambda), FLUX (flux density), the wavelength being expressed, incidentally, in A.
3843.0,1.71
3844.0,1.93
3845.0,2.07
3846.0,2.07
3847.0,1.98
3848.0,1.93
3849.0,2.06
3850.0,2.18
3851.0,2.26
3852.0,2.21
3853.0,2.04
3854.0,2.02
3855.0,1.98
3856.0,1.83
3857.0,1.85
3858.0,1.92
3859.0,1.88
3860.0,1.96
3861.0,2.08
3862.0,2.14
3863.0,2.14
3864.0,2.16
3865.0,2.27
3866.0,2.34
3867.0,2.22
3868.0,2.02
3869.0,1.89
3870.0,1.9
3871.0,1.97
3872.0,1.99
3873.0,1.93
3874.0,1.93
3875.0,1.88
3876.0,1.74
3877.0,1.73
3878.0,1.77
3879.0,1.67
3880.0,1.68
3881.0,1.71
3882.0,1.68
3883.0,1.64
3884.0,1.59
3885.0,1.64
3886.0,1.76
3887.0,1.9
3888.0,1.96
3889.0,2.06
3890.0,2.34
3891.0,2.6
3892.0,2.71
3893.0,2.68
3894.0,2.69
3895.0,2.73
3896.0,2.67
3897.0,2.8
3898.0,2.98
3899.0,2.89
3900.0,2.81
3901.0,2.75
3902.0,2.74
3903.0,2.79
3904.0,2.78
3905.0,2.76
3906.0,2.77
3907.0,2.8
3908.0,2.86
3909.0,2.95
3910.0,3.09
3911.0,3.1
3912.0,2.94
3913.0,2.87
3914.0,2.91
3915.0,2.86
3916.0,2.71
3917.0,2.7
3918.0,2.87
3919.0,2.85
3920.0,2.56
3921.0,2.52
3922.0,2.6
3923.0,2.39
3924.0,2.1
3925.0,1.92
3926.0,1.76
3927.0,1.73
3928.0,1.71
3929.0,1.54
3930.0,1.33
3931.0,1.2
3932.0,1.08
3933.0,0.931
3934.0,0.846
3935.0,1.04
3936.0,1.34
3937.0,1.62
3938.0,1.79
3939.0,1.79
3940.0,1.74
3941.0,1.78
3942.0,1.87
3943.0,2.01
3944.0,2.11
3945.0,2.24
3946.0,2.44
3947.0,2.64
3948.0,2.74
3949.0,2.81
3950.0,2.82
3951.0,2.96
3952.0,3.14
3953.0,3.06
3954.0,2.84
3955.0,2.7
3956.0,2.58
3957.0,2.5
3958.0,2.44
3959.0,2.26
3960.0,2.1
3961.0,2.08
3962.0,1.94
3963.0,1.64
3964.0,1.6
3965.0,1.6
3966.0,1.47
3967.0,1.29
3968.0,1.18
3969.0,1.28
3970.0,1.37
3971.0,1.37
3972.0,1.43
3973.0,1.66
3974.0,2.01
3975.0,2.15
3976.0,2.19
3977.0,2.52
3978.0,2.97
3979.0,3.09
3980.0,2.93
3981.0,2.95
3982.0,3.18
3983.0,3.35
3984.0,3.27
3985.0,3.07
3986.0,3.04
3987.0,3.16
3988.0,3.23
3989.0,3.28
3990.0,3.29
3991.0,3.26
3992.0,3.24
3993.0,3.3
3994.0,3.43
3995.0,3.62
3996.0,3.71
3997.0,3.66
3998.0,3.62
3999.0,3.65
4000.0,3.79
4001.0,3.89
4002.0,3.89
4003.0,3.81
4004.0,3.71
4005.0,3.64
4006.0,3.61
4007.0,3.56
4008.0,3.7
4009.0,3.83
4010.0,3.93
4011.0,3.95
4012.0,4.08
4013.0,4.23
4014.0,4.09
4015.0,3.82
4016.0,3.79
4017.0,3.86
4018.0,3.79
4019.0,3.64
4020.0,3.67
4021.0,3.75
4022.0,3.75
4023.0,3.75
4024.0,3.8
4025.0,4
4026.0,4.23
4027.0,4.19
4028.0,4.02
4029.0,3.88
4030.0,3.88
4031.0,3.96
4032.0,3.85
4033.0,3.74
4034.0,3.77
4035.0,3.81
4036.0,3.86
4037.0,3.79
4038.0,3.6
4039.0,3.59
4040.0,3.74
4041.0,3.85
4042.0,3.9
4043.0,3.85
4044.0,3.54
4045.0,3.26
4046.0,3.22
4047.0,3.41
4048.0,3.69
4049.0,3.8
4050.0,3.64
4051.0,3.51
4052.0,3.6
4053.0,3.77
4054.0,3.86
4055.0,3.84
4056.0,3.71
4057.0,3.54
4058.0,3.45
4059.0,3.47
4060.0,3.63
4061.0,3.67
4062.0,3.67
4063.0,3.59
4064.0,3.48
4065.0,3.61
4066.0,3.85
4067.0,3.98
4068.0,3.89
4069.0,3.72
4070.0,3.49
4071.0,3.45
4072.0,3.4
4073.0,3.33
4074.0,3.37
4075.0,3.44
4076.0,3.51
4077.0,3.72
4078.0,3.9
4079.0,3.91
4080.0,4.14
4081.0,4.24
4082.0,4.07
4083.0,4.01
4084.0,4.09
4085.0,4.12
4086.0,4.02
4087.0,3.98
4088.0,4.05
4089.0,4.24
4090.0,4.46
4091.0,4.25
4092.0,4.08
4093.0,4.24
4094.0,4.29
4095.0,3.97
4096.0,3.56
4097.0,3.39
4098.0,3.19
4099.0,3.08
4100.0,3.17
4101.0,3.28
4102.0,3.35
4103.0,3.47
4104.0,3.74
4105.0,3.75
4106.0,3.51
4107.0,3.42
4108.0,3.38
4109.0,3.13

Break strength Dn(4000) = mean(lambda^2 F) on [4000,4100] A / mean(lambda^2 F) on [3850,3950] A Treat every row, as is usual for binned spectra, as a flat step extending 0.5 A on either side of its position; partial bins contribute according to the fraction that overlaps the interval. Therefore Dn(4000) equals 1.87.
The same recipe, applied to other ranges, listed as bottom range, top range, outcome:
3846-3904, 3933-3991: 1.11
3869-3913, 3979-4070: 1.67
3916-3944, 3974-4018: 1.92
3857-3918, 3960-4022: 1.38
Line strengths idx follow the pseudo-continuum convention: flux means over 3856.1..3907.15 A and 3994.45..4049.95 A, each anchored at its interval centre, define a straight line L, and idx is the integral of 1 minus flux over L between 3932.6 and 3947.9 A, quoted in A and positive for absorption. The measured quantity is 5.8 A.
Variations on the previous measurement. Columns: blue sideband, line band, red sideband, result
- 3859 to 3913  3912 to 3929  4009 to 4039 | 1.6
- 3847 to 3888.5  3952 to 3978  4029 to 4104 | 7.3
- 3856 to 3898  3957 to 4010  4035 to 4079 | 3.9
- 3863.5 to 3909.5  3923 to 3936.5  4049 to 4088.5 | 5.9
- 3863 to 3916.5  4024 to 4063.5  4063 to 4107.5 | -3.2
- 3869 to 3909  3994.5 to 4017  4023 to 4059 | -2.6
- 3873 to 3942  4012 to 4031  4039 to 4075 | -3.6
